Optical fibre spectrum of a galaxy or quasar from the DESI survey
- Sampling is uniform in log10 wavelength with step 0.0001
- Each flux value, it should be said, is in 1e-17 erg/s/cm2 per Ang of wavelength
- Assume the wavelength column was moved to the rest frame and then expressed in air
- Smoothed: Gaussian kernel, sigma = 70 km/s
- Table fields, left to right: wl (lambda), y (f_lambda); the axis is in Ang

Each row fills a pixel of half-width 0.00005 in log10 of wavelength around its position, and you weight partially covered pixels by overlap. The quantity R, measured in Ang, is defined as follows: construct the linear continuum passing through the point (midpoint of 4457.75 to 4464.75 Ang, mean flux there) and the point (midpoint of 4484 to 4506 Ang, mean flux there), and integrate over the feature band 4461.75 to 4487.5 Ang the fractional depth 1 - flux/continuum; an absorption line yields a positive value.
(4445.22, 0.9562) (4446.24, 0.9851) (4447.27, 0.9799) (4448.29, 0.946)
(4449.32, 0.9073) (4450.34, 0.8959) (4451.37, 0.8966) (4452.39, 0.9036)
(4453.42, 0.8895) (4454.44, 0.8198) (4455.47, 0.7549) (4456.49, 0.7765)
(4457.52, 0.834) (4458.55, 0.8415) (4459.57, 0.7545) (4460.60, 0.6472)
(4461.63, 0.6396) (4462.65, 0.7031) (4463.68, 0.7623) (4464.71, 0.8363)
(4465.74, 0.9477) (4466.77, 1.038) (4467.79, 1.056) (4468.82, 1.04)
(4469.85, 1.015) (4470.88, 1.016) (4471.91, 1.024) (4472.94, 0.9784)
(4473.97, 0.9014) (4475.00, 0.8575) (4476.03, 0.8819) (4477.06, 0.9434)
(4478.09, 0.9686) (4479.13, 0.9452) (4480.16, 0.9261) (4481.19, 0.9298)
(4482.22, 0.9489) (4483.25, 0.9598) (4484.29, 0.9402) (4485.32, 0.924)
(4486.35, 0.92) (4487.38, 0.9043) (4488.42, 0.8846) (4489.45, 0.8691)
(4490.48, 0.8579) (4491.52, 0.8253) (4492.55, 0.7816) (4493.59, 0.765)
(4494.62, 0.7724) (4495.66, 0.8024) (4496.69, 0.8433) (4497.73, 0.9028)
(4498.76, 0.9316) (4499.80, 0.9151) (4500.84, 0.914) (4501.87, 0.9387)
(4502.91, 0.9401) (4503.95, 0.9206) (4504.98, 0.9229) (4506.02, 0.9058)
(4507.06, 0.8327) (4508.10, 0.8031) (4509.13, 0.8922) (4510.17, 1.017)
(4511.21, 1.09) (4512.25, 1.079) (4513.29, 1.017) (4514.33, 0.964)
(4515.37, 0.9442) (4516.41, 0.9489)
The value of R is -4.4 Ang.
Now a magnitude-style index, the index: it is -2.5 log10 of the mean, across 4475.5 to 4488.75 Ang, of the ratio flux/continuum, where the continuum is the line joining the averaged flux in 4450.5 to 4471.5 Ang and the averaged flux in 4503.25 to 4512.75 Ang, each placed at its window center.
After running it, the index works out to -0.039 mag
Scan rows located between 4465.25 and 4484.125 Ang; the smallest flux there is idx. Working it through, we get 0.8575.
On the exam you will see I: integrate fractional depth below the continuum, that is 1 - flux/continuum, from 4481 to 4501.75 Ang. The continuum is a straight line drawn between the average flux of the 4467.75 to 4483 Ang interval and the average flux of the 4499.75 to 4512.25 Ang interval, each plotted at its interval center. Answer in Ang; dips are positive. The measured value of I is 1.4 Ang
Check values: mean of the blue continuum 0.959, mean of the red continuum 0.931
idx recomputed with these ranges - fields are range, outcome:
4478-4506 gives 0.765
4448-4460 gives 0.7545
